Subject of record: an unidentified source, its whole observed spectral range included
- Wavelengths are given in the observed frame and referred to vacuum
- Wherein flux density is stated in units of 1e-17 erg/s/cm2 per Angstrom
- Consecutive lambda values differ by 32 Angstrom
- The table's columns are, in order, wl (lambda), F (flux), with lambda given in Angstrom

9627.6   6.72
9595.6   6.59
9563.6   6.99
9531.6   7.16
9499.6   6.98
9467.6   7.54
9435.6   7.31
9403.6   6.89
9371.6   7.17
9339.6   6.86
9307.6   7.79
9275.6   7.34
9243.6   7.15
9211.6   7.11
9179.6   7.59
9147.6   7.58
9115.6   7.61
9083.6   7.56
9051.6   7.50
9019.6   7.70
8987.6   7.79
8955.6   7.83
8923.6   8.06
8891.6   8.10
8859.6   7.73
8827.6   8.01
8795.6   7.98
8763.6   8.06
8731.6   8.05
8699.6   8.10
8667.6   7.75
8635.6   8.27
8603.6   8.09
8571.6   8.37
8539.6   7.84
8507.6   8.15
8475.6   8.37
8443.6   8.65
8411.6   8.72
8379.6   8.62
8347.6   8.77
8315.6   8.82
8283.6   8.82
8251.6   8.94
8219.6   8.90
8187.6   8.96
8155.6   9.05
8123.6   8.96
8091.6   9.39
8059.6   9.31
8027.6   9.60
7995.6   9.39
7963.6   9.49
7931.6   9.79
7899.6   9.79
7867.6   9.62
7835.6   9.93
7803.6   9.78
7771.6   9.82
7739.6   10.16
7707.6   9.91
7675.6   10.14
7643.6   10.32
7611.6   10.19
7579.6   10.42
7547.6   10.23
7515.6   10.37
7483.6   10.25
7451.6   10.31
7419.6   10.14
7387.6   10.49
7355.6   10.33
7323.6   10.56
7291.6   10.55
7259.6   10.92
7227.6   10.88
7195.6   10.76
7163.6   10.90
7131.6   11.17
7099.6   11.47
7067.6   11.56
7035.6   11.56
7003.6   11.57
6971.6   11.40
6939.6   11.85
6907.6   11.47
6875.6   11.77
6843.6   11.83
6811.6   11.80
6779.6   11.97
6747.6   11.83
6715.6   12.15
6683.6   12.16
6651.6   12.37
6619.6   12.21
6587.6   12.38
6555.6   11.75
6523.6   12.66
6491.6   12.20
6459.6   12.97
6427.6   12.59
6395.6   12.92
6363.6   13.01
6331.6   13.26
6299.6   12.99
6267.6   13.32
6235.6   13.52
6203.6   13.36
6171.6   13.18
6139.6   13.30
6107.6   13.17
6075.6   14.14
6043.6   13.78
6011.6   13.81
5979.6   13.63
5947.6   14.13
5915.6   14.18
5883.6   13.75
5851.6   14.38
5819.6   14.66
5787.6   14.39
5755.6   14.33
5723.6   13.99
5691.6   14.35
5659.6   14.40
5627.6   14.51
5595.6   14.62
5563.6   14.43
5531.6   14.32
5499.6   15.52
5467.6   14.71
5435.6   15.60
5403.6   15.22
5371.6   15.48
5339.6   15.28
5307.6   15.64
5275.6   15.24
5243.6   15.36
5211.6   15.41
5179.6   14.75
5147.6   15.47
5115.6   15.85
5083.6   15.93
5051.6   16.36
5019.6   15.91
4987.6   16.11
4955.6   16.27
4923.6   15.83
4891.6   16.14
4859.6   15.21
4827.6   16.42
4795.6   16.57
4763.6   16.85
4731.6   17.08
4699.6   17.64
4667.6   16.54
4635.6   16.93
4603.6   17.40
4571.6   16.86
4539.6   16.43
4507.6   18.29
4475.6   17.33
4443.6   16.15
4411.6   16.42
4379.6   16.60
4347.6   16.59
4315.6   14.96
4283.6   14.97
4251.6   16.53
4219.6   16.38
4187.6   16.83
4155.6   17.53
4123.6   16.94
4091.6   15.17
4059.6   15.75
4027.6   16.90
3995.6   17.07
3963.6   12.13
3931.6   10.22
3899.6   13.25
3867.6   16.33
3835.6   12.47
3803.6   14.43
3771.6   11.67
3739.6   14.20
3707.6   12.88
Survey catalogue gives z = 0.00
